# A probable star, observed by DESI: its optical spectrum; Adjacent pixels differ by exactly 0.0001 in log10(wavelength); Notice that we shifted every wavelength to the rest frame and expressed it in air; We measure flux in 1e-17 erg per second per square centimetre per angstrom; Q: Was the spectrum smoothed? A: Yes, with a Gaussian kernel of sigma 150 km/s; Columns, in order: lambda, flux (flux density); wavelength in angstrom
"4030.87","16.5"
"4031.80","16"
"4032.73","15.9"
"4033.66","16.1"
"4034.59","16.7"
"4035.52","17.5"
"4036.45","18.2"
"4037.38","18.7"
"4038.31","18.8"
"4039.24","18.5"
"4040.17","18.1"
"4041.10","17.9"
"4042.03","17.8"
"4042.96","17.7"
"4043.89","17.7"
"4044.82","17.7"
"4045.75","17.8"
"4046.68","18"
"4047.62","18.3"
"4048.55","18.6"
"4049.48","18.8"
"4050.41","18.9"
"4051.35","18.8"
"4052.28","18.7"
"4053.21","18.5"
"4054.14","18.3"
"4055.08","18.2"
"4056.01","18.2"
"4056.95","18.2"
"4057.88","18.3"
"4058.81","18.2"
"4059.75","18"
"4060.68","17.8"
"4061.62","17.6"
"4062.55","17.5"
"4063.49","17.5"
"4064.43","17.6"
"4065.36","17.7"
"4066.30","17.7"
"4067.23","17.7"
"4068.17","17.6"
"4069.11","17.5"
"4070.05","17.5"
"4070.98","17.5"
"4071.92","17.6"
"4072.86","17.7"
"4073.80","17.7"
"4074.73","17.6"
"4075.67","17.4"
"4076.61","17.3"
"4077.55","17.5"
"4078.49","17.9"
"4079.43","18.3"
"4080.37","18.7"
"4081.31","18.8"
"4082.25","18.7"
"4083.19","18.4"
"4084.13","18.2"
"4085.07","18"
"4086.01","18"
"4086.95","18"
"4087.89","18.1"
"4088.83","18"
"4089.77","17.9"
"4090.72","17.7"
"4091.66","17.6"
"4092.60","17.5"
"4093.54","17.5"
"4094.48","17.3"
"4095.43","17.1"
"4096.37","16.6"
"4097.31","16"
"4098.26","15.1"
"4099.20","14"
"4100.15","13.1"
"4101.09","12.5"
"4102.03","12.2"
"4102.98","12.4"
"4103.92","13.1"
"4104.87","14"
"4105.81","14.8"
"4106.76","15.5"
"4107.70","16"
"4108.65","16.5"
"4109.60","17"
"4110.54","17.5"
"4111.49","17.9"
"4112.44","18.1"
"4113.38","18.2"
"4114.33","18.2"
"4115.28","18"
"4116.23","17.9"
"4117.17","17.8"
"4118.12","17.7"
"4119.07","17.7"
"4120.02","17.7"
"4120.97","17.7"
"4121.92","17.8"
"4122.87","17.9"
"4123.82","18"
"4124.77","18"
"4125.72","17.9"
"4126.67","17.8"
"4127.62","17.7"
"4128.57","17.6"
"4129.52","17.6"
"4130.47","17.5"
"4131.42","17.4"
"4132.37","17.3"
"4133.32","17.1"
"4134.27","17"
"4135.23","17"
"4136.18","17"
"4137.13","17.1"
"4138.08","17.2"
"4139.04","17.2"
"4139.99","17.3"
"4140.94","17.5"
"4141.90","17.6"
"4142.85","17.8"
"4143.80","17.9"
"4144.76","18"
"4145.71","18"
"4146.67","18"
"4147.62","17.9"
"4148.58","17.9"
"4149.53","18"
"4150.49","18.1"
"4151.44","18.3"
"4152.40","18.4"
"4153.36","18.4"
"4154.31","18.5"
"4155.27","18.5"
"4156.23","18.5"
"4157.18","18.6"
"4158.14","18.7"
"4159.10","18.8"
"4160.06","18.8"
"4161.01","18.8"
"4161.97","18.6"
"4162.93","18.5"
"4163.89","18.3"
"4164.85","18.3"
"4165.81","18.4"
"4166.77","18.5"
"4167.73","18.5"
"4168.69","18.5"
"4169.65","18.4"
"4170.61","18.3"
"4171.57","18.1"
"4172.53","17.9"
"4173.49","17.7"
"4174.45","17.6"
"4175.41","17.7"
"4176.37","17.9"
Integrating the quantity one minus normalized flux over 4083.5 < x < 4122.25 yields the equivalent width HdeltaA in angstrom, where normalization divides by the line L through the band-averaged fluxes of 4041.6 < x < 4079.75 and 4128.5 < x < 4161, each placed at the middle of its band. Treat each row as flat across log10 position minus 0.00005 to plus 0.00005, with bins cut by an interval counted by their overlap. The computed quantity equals 2.7 angstrom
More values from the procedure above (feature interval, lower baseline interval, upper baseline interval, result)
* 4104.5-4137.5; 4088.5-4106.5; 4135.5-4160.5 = -1.4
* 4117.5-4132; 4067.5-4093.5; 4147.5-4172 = 0.4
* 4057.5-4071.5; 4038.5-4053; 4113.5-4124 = 0.3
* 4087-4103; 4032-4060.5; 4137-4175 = 1.8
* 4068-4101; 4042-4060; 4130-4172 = 1.5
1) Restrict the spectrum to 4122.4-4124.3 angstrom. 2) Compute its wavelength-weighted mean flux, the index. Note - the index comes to 17.9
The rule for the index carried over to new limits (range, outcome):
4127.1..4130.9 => 17.6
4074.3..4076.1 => 17.5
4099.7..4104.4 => 12.7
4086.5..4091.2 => 17.9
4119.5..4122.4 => 17.7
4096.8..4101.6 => 14.2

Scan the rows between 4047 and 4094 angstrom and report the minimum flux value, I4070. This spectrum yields 17.3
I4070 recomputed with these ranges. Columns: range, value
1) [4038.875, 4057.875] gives 17.7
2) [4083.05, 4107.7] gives 12.2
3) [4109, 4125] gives 17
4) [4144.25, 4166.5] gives 17.9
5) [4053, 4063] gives 17.5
